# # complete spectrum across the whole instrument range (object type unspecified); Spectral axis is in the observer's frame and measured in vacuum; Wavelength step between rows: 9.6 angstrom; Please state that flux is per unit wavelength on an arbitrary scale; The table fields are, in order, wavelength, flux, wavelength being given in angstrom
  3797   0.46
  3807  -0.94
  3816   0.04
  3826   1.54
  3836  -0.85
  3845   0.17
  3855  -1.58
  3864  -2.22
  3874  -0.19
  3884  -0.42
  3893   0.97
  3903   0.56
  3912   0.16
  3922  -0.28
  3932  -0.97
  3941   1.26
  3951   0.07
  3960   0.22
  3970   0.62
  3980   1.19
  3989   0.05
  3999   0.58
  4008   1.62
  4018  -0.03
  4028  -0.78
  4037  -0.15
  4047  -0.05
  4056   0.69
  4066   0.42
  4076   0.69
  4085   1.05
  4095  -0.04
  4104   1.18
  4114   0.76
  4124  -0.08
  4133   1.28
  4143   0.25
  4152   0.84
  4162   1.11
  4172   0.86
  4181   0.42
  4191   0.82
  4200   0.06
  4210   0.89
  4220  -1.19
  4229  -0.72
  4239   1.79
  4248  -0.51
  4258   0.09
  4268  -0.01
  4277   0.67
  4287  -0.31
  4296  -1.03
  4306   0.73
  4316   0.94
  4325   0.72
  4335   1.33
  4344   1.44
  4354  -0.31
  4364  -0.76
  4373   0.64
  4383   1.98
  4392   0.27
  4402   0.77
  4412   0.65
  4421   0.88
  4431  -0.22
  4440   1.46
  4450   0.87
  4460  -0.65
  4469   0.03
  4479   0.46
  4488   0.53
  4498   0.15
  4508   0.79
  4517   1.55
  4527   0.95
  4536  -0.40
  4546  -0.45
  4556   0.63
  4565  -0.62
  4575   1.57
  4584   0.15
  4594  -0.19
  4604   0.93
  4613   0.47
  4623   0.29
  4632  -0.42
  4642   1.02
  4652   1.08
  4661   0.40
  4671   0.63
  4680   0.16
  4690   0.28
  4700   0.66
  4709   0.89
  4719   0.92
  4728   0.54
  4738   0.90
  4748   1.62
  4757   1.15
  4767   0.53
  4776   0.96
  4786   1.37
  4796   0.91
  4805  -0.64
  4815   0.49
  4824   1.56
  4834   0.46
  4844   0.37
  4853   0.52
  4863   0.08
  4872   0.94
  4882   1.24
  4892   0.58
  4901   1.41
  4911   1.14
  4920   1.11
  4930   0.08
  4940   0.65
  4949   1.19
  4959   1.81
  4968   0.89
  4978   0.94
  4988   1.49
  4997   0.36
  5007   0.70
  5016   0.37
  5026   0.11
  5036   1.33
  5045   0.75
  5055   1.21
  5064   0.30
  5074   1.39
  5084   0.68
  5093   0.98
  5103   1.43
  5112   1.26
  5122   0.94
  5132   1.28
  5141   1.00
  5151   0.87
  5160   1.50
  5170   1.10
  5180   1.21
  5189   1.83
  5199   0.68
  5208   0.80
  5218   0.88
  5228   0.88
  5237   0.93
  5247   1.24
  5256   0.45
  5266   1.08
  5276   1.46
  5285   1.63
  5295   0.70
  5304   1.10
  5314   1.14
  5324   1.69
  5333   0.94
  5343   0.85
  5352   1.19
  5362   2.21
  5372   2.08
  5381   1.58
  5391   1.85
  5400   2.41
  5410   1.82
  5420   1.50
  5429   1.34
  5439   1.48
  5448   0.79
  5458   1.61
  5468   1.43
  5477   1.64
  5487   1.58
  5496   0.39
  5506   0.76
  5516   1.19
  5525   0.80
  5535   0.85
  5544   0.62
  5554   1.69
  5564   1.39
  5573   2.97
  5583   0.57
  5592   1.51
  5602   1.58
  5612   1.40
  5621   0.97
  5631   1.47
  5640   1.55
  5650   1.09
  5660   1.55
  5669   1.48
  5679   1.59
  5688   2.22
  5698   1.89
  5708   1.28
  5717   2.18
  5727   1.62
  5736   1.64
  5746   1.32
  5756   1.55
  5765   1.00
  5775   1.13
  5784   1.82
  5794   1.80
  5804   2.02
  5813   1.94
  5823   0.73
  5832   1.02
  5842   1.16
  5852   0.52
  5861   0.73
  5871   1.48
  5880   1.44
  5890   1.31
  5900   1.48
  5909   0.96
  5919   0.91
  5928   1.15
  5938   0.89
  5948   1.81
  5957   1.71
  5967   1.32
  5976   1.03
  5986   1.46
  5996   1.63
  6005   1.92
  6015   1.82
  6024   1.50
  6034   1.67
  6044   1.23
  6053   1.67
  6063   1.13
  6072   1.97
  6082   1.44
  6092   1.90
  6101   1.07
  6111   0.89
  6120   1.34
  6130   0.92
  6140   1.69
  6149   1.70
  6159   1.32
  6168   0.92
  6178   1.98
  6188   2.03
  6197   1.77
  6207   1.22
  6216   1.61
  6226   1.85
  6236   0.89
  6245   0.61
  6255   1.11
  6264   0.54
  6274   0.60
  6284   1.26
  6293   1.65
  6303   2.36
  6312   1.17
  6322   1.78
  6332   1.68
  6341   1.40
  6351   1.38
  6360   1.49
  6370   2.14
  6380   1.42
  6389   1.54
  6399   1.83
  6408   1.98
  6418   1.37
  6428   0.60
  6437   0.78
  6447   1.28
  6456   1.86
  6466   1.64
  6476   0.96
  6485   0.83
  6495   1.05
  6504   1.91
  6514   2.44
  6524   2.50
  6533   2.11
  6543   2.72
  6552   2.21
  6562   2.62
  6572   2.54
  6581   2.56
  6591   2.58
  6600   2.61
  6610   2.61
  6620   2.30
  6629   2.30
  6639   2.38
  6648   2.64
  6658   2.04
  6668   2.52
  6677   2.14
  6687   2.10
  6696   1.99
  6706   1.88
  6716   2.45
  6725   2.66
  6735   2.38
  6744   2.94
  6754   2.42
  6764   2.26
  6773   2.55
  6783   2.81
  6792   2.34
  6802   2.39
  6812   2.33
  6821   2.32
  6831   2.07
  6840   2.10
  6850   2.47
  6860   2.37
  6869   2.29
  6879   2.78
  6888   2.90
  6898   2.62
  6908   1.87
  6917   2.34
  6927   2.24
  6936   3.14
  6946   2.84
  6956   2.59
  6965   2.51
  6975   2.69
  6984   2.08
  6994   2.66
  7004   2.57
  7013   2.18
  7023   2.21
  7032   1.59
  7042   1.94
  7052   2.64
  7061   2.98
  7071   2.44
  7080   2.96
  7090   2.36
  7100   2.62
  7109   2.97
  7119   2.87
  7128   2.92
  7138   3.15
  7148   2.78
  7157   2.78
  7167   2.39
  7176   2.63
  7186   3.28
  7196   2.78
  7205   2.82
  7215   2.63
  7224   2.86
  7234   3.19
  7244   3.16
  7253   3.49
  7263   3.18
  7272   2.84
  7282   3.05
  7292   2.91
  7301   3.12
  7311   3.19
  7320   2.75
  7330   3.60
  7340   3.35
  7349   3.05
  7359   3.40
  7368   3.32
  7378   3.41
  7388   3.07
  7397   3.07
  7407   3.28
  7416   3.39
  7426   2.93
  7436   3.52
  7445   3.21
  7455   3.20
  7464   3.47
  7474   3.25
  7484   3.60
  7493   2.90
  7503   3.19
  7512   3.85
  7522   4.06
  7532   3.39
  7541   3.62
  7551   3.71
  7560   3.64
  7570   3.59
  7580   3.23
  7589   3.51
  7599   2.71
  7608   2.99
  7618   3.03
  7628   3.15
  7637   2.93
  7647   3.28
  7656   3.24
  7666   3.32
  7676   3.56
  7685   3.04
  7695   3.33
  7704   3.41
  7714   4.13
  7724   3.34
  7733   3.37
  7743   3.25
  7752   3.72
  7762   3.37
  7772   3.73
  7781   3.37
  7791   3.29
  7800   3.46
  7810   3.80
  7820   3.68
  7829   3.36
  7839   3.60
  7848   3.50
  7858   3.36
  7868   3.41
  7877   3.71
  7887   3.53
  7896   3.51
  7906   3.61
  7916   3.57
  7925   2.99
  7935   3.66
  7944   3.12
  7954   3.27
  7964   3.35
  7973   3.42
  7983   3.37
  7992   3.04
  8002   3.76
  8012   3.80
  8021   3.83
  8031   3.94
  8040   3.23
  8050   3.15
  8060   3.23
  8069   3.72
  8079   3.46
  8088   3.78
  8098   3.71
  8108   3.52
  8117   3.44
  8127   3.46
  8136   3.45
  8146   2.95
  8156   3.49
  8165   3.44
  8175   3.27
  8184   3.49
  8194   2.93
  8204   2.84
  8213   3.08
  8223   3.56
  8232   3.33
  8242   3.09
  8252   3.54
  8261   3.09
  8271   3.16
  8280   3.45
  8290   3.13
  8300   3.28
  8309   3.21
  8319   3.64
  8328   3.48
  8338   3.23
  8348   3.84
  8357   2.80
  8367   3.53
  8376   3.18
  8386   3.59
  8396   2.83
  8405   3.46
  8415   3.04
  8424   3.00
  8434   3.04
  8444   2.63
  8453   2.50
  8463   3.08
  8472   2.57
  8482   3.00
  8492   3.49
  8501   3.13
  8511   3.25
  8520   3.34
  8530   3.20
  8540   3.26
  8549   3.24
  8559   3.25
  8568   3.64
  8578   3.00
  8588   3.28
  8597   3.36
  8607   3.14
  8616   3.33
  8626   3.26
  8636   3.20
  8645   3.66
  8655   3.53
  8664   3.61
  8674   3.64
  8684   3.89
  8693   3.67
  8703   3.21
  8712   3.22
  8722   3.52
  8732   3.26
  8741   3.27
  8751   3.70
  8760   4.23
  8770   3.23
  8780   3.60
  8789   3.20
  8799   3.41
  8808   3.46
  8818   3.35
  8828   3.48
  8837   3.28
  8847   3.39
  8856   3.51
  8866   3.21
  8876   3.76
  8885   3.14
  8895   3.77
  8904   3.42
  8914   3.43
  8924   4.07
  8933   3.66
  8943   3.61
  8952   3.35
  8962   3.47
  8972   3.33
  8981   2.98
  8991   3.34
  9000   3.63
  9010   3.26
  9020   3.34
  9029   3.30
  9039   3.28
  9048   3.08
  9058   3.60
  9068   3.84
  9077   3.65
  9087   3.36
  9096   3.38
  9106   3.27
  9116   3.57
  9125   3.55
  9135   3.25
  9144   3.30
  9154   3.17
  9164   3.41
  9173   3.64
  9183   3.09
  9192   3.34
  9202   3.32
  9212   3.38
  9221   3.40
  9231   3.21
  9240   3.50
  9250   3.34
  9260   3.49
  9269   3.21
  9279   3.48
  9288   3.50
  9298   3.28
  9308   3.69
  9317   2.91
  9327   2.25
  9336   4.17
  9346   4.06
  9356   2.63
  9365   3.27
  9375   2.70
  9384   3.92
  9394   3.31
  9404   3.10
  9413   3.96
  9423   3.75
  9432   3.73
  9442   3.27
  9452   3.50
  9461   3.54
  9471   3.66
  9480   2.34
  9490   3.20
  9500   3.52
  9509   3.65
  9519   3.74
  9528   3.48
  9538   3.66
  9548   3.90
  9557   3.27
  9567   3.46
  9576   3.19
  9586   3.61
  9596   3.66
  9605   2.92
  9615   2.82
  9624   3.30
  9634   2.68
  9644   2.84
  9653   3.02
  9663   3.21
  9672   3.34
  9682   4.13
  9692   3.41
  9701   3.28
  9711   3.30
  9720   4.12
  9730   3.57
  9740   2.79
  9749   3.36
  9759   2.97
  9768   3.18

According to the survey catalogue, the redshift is 0.634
